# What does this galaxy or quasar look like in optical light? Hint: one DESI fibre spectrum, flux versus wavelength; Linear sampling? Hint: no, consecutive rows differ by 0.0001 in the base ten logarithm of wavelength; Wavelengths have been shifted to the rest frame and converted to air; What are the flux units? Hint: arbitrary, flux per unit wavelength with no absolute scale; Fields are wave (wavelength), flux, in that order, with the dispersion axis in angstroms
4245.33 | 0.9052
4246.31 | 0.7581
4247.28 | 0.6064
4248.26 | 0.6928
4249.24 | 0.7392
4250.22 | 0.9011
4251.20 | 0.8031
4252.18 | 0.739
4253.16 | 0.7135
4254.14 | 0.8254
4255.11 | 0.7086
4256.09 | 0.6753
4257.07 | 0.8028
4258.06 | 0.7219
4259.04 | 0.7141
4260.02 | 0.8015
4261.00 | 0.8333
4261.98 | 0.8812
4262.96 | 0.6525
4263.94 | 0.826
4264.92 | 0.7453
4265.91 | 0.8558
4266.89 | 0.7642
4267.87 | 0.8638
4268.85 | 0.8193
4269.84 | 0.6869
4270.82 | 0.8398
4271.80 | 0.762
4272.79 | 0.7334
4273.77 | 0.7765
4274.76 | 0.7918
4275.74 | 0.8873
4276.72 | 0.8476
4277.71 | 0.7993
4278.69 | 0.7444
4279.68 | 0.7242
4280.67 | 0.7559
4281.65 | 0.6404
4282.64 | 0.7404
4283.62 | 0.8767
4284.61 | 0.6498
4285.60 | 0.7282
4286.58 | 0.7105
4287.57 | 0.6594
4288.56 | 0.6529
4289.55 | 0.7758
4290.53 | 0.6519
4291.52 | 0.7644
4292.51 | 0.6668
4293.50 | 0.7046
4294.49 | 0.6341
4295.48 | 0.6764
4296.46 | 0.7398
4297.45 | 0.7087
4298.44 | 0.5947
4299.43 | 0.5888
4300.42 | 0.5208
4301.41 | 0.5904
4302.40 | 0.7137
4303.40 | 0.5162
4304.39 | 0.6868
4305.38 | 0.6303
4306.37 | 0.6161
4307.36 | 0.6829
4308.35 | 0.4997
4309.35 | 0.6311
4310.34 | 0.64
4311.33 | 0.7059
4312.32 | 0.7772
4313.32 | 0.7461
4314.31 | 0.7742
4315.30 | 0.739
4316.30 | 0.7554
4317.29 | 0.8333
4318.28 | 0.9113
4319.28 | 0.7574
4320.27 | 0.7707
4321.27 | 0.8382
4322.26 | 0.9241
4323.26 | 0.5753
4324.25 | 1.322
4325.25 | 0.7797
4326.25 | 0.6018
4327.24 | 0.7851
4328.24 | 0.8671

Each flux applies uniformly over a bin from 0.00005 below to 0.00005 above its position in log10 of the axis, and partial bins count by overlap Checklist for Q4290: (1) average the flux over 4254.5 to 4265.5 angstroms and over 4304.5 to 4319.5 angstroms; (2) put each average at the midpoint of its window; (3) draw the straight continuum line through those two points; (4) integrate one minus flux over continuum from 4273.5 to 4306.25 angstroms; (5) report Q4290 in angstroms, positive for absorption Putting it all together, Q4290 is 1.5 angstroms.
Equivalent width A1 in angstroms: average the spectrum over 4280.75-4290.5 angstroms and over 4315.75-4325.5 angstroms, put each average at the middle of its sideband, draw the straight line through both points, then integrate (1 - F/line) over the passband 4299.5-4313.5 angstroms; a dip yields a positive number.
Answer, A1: 2.8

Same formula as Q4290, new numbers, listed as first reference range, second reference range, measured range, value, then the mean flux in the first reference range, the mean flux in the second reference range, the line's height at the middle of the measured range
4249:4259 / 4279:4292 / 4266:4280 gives -1.1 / 0.761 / 0.718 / 0.735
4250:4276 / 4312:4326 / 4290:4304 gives 2.7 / 0.78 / 0.818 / 0.803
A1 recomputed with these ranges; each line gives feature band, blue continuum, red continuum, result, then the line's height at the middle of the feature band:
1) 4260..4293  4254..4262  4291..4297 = -1.4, 0.731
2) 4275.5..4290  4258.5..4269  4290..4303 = -0.6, 0.715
